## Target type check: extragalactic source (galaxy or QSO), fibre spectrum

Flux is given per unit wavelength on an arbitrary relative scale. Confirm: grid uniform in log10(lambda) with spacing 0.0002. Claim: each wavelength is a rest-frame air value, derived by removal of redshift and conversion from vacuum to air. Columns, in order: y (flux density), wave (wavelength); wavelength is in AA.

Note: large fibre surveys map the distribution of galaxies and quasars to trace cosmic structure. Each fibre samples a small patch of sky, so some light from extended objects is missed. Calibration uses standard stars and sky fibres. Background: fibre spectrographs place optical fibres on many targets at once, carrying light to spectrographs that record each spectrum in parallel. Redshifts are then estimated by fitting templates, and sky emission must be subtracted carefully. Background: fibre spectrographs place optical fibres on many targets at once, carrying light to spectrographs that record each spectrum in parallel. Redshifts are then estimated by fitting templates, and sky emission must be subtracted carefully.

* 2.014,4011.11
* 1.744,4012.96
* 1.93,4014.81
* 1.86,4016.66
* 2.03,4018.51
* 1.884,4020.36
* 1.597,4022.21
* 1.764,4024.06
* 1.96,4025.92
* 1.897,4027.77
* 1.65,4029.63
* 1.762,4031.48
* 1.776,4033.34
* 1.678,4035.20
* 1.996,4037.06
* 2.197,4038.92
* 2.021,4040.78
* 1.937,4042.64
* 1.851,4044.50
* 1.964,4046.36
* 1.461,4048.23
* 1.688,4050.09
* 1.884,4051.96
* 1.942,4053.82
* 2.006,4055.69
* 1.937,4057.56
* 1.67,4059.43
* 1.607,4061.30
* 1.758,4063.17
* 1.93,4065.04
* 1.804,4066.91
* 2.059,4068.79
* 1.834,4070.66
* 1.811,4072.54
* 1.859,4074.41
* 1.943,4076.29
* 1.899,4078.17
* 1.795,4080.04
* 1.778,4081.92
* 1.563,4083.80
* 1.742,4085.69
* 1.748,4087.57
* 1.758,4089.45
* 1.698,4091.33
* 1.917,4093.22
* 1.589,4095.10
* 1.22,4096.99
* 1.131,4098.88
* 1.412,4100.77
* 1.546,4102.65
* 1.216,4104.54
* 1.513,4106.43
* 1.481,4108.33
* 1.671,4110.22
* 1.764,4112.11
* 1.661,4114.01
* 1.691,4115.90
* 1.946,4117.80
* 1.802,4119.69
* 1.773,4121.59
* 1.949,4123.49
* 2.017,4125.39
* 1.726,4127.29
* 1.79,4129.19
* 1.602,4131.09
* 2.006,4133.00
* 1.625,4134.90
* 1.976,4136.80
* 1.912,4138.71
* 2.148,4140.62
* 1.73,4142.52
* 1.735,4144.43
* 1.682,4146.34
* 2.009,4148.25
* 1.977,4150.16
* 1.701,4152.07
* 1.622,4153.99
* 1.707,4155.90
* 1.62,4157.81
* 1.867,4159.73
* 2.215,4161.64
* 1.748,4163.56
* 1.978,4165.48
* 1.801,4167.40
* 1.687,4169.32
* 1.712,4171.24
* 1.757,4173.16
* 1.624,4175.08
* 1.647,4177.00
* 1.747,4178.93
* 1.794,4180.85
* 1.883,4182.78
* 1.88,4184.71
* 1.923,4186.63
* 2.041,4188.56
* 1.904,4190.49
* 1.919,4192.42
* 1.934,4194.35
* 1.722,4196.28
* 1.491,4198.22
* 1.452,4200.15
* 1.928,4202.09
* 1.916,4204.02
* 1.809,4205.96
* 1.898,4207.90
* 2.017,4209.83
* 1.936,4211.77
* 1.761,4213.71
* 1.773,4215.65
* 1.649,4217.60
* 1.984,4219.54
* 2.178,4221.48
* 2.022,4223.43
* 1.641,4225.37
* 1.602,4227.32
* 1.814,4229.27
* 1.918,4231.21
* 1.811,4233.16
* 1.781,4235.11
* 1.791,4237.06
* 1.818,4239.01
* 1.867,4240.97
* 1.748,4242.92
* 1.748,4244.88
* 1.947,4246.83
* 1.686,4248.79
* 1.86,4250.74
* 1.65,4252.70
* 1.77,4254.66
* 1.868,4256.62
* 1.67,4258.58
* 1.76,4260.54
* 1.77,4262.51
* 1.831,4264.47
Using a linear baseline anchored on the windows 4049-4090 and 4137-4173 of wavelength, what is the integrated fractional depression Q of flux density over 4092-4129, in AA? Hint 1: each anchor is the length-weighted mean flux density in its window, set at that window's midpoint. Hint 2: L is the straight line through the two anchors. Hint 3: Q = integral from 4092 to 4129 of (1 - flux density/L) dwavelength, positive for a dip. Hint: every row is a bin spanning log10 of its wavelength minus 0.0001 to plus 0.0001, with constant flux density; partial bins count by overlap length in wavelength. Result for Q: 3.8 AA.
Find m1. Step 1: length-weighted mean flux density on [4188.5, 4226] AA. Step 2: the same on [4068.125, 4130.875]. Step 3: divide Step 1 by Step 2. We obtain 1.1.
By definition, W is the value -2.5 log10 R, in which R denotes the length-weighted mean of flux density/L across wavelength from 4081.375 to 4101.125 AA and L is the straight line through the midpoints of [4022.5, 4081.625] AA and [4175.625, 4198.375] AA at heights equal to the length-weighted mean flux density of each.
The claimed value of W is 0.16 mag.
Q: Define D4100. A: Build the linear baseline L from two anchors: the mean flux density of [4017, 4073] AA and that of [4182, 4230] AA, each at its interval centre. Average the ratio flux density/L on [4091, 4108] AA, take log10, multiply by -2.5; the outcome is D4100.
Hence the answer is 0.25 mag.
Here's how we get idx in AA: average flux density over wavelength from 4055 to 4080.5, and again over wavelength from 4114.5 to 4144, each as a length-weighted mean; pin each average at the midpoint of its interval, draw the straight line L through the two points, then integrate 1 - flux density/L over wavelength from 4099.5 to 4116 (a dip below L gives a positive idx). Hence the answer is 2.8 AA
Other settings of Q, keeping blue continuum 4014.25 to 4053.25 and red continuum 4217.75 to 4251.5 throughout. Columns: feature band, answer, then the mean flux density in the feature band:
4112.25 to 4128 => 0.18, 1.82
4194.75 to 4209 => 0.61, 1.76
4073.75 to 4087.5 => 0.38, 1.79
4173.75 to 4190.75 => 0.12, 1.82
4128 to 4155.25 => 0.28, 1.82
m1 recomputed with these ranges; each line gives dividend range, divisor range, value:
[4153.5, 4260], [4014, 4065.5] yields 0.98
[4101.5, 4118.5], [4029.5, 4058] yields 0.86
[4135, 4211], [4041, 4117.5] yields 1.06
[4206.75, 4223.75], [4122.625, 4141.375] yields 1.02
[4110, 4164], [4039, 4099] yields 1.02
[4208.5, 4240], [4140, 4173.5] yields 1.02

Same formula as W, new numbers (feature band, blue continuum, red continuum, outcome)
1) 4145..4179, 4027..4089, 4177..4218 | 0.026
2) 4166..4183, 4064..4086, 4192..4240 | 0.053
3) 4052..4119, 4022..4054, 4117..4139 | 0.077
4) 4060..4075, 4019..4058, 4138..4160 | 0.006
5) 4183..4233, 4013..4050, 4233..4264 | -0.029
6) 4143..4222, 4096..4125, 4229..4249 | -0.061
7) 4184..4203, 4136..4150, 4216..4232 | 0.026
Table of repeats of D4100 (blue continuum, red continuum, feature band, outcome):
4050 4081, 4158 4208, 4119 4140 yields -0.004 mag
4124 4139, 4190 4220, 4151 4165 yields 0.021 mag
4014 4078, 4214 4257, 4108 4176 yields 0.019 mag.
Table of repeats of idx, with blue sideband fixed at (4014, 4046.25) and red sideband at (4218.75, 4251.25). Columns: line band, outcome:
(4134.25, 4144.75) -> -0.1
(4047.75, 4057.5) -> 0.2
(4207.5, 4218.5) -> 0.0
